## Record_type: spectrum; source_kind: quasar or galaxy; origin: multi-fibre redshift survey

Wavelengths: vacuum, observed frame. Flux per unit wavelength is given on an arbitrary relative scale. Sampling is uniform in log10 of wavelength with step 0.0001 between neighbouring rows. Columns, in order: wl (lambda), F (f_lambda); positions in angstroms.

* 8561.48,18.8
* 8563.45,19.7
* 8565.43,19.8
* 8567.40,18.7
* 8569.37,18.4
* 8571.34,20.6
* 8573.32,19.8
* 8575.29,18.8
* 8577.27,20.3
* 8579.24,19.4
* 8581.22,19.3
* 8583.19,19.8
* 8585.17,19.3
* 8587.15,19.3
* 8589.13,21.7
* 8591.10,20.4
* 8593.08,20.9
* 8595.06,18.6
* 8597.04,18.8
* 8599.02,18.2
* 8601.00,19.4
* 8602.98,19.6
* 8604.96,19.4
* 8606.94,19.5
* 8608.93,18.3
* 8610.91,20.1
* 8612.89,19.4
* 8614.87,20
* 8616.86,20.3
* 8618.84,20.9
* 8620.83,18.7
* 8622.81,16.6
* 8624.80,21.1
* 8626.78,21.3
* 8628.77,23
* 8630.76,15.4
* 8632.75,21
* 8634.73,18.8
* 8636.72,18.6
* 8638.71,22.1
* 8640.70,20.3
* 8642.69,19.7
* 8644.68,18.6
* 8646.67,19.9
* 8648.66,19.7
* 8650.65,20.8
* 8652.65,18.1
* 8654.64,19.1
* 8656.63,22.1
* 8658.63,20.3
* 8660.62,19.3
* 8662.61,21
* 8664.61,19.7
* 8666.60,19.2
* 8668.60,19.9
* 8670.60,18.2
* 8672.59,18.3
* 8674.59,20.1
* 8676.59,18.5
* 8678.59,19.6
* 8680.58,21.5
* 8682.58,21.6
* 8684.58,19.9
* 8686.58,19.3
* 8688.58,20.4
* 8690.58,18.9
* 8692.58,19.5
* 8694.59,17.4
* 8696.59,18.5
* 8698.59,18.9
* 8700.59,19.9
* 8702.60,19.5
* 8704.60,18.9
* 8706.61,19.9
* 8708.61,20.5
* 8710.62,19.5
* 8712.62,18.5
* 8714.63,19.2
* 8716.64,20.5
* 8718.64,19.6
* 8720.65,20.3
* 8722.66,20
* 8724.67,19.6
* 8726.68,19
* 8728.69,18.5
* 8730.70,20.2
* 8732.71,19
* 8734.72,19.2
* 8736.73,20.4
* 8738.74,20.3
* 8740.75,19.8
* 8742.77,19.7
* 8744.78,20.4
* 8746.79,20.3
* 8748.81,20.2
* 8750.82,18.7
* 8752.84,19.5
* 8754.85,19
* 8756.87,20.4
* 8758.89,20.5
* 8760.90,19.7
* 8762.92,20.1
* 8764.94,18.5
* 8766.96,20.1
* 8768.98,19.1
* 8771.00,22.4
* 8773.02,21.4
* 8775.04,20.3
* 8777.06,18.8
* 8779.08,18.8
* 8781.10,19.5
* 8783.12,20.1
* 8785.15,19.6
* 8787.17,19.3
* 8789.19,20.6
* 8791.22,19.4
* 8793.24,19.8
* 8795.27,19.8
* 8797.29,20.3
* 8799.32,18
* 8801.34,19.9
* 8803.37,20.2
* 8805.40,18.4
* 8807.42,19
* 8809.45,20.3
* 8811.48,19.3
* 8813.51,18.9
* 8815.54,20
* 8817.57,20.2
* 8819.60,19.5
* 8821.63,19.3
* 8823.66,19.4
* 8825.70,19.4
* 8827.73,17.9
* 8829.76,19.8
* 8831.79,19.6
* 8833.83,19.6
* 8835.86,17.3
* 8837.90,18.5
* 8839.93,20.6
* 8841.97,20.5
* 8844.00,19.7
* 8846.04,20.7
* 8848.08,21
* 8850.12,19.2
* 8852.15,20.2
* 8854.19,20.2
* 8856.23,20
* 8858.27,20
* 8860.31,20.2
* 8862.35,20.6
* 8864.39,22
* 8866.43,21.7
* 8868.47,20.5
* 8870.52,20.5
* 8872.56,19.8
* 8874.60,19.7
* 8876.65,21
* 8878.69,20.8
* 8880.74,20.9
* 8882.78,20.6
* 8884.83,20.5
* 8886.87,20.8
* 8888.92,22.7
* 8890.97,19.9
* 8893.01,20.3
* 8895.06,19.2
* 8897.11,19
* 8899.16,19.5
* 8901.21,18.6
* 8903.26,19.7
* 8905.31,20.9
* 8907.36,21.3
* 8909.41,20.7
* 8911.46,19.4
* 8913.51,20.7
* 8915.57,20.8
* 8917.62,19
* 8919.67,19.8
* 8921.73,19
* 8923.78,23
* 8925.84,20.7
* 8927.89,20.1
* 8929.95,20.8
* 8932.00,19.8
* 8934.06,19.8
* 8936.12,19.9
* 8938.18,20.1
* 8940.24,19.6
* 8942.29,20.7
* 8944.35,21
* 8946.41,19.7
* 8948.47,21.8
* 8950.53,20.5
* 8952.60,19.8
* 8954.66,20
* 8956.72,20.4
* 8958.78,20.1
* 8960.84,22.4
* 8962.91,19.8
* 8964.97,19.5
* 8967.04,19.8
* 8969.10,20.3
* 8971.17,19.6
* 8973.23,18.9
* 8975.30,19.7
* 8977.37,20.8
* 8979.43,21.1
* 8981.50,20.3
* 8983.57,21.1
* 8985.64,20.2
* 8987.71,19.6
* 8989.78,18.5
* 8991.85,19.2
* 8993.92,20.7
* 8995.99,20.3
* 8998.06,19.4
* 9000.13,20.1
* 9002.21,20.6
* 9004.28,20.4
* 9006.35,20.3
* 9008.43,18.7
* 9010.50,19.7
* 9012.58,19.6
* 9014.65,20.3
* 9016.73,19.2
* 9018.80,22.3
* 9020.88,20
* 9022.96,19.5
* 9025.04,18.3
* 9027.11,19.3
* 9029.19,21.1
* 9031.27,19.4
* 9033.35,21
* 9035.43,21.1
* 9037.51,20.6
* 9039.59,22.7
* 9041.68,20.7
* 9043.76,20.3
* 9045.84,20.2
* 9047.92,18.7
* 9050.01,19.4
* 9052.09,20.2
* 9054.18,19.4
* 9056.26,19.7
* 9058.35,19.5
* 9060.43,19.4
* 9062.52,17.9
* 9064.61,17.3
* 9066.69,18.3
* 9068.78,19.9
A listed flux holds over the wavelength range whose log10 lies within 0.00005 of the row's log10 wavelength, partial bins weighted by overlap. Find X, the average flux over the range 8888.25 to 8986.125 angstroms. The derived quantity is 20.2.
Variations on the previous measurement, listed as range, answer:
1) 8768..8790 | 20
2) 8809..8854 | 19.6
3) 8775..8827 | 19.5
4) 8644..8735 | 19.6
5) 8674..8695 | 19.8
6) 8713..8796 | 19.8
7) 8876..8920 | 20.3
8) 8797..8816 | 19.4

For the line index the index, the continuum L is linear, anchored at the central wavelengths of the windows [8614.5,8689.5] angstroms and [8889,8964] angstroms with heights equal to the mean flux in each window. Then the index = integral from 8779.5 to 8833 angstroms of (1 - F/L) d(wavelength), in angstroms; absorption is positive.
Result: 1.5 angstroms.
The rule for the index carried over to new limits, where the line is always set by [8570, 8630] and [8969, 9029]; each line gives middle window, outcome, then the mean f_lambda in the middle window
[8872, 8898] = -0.7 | 20.4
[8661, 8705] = 0.6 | 19.5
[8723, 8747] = 0.1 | 19.7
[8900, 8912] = -0.1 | 20.1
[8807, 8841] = 0.9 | 19.3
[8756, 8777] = -0.4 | 20.2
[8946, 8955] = -0.2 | 20.4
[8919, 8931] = -0.4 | 20.6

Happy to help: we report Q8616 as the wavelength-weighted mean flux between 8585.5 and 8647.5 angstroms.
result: 19.7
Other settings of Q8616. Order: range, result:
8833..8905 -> 20.2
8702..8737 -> 19.6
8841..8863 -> 20.2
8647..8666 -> 20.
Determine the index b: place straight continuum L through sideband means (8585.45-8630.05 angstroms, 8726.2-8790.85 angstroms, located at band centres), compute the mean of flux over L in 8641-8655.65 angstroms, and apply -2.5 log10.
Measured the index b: 0.02 mag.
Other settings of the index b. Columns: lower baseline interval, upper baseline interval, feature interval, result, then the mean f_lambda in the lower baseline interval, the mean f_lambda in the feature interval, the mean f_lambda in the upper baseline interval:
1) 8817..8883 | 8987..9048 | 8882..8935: -0.011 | 20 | 20.3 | 20.1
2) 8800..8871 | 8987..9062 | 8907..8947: -0.021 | 19.8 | 20.3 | 20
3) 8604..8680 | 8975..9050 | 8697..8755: 0.008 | 19.7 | 19.6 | 20.1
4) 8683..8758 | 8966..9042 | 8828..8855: 0.005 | 19.6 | 19.7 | 20.1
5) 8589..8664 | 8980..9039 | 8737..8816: 0.006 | 19.7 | 19.8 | 20.1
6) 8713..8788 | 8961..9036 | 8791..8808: 0.021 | 19.8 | 19.4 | 20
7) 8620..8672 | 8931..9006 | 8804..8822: 0.026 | 19.7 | 19.5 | 20.2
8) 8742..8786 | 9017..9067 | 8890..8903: 0.024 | 19.9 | 19.4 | 19.9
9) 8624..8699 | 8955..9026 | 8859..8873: -0.046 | 19.7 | 20.8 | 20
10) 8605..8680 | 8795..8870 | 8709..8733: 0.010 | 19.7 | 19.5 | 19.8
